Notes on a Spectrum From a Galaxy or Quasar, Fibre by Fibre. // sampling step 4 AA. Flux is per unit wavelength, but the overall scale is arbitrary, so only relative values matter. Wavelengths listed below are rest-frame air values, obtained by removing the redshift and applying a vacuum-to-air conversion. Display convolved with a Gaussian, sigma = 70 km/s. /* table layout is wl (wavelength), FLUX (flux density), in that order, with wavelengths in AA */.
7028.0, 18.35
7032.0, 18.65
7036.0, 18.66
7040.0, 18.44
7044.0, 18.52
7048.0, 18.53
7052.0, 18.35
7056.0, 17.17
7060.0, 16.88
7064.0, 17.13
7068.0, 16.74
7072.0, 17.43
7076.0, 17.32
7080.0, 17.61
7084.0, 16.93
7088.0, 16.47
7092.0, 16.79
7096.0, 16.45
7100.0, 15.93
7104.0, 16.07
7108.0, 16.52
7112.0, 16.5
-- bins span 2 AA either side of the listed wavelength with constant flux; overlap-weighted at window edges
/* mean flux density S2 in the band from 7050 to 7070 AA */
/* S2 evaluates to 17.3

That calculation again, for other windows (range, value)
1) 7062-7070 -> 16.9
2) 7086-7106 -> 16.3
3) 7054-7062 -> 17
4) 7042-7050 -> 18.5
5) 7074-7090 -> 17.1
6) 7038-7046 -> 18.5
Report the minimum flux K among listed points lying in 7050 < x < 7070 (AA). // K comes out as 16.74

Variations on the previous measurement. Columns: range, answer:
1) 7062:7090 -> 16.47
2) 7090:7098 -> 16.45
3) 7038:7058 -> 17.17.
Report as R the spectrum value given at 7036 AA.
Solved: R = 18.66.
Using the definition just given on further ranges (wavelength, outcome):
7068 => 16.74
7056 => 17.17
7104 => 16.07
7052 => 18.35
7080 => 17.61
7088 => 16.47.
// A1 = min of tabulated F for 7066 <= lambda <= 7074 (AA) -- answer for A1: 16.74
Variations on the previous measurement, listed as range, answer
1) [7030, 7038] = 18.65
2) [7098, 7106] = 15.93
